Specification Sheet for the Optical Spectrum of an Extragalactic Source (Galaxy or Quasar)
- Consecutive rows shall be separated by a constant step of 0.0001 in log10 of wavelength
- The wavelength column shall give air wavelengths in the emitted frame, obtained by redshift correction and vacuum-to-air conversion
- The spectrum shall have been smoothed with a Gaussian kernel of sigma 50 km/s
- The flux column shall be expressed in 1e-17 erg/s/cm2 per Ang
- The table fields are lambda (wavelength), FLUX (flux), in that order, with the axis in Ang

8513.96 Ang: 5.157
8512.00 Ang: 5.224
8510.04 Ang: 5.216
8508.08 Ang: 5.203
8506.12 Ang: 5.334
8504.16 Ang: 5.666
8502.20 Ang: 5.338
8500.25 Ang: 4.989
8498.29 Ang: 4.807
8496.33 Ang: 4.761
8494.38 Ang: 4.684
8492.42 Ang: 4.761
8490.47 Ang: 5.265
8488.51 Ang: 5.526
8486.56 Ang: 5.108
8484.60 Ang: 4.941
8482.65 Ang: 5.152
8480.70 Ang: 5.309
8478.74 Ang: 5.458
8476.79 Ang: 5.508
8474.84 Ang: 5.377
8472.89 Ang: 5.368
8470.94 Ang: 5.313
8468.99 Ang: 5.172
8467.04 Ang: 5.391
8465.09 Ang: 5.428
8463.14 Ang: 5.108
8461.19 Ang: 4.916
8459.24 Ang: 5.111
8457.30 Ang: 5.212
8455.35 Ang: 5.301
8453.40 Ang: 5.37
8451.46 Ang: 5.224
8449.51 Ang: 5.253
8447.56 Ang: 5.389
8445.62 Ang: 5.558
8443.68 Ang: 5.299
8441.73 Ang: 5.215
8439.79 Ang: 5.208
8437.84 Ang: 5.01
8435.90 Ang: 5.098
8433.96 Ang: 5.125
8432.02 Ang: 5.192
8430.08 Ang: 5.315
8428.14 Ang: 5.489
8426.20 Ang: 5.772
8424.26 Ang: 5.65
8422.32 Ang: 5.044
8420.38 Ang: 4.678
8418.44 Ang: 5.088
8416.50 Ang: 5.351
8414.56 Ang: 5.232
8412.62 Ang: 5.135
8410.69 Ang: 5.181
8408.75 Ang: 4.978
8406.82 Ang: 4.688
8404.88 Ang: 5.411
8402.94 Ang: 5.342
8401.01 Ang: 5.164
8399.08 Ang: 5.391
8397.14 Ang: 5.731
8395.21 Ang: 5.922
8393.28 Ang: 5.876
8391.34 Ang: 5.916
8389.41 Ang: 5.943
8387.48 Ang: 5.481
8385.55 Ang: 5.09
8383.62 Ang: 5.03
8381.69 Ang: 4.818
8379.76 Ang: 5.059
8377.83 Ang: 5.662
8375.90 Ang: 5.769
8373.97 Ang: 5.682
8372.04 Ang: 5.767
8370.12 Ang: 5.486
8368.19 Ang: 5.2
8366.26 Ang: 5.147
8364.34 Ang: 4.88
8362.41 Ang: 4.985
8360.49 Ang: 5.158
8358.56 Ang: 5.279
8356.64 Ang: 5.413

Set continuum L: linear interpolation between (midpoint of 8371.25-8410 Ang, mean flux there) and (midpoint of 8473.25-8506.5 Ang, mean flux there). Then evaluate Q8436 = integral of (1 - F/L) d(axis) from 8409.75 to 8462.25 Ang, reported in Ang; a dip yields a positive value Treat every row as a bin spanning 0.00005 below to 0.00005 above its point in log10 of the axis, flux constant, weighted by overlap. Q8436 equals 0.76 Ang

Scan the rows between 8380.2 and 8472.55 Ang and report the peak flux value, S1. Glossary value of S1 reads 5.943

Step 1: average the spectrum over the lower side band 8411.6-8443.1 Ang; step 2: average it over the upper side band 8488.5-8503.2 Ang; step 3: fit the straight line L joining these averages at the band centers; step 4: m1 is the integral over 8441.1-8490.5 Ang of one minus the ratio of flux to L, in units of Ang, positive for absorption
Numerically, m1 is -1.85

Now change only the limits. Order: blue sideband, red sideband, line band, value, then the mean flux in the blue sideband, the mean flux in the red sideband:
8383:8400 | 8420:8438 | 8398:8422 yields 1.34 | 5.61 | 5.27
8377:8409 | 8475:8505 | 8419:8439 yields 0.26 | 5.39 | 5.16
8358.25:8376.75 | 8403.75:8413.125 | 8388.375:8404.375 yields -1.54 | 5.33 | 5.08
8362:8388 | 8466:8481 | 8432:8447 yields 0.34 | 5.29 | 5.36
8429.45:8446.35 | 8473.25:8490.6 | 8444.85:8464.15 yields 0.02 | 5.22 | 5.3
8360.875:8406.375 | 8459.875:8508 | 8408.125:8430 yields 0.37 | 5.41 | 5.19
